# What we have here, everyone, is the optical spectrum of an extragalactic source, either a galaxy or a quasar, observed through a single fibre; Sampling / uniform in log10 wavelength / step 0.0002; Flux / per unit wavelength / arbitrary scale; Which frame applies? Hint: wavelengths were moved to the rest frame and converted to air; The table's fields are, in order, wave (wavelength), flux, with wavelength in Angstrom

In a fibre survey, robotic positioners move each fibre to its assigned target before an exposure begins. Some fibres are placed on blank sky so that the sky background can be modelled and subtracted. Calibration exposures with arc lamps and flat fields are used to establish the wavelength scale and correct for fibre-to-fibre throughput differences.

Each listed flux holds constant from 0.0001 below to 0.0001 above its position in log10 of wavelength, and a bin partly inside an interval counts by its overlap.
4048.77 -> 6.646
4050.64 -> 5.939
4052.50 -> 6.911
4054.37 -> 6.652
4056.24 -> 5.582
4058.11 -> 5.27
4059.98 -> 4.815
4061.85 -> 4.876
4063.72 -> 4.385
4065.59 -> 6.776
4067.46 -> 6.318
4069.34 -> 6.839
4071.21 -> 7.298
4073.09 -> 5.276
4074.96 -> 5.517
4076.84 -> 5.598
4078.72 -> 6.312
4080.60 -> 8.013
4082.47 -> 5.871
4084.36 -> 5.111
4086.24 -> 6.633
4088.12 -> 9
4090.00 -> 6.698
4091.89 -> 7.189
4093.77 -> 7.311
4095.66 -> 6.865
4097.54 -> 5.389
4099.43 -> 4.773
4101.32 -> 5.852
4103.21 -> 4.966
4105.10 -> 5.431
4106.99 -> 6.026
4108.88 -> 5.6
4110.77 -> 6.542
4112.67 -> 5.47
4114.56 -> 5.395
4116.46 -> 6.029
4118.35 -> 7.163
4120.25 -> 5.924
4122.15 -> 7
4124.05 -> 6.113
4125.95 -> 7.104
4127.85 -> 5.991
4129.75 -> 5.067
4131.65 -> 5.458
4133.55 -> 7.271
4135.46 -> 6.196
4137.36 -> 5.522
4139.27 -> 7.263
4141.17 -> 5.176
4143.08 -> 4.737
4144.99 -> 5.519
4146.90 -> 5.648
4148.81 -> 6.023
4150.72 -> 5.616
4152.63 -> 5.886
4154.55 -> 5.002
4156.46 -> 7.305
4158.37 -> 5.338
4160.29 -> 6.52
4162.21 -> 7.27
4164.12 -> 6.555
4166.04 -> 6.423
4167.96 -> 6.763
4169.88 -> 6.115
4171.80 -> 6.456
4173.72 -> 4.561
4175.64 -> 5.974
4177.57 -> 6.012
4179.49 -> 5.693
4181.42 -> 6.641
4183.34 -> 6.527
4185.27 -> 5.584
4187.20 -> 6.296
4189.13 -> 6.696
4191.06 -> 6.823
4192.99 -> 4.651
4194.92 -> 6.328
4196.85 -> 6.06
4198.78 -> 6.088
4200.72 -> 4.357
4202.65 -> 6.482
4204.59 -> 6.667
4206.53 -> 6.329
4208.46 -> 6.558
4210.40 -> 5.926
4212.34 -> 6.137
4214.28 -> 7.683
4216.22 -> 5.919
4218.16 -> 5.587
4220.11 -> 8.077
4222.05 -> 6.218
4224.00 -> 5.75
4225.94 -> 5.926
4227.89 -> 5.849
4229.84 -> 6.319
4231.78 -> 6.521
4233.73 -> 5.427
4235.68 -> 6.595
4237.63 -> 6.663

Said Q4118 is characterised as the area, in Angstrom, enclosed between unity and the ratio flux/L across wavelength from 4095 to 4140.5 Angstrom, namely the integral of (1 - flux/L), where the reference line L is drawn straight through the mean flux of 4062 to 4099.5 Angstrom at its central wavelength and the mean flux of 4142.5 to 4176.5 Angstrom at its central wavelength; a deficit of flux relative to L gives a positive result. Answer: 1.3 Angstrom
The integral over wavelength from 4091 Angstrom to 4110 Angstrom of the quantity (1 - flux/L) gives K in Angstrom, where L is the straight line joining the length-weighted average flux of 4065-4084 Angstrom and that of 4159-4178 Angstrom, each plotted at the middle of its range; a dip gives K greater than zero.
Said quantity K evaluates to 1.1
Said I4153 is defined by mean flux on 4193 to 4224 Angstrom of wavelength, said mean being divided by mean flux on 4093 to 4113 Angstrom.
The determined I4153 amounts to 1.1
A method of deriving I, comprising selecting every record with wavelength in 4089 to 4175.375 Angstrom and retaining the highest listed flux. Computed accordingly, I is 7.311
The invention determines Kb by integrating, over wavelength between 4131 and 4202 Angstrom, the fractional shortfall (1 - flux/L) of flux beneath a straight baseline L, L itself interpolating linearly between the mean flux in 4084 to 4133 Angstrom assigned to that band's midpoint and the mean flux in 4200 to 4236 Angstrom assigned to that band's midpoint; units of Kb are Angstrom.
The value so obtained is 2.2 Angstrom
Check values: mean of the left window 6.18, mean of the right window 6.24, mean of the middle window 6.01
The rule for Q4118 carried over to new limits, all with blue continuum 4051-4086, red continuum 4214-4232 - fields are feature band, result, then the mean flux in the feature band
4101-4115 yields 0.94 Angstrom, 5.66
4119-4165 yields 0.58 Angstrom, 6.07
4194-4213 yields 0.59 Angstrom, 6.09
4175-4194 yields 0.46 Angstrom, 6.09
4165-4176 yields 0.27 Angstrom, 6.06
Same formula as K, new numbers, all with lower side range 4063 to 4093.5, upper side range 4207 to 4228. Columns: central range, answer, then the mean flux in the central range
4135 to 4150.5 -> 1.62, 5.74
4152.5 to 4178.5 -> 0.93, 6.16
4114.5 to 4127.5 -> -0.02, 6.44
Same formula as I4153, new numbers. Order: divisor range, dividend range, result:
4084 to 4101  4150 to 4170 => 0.95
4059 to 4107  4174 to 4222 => 1.01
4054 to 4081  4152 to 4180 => 1.04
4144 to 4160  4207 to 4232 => 1.09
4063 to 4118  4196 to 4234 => 1.01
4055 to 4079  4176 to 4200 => 1.06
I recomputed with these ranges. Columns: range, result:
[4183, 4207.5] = 6.823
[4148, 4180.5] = 7.305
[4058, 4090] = 9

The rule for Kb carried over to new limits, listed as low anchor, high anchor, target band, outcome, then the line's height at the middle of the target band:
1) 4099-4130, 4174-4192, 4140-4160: 1.31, 6.07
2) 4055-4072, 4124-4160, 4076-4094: -2.87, 5.83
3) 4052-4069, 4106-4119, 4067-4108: -2.86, 5.88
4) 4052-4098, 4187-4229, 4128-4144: 1.00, 6.23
